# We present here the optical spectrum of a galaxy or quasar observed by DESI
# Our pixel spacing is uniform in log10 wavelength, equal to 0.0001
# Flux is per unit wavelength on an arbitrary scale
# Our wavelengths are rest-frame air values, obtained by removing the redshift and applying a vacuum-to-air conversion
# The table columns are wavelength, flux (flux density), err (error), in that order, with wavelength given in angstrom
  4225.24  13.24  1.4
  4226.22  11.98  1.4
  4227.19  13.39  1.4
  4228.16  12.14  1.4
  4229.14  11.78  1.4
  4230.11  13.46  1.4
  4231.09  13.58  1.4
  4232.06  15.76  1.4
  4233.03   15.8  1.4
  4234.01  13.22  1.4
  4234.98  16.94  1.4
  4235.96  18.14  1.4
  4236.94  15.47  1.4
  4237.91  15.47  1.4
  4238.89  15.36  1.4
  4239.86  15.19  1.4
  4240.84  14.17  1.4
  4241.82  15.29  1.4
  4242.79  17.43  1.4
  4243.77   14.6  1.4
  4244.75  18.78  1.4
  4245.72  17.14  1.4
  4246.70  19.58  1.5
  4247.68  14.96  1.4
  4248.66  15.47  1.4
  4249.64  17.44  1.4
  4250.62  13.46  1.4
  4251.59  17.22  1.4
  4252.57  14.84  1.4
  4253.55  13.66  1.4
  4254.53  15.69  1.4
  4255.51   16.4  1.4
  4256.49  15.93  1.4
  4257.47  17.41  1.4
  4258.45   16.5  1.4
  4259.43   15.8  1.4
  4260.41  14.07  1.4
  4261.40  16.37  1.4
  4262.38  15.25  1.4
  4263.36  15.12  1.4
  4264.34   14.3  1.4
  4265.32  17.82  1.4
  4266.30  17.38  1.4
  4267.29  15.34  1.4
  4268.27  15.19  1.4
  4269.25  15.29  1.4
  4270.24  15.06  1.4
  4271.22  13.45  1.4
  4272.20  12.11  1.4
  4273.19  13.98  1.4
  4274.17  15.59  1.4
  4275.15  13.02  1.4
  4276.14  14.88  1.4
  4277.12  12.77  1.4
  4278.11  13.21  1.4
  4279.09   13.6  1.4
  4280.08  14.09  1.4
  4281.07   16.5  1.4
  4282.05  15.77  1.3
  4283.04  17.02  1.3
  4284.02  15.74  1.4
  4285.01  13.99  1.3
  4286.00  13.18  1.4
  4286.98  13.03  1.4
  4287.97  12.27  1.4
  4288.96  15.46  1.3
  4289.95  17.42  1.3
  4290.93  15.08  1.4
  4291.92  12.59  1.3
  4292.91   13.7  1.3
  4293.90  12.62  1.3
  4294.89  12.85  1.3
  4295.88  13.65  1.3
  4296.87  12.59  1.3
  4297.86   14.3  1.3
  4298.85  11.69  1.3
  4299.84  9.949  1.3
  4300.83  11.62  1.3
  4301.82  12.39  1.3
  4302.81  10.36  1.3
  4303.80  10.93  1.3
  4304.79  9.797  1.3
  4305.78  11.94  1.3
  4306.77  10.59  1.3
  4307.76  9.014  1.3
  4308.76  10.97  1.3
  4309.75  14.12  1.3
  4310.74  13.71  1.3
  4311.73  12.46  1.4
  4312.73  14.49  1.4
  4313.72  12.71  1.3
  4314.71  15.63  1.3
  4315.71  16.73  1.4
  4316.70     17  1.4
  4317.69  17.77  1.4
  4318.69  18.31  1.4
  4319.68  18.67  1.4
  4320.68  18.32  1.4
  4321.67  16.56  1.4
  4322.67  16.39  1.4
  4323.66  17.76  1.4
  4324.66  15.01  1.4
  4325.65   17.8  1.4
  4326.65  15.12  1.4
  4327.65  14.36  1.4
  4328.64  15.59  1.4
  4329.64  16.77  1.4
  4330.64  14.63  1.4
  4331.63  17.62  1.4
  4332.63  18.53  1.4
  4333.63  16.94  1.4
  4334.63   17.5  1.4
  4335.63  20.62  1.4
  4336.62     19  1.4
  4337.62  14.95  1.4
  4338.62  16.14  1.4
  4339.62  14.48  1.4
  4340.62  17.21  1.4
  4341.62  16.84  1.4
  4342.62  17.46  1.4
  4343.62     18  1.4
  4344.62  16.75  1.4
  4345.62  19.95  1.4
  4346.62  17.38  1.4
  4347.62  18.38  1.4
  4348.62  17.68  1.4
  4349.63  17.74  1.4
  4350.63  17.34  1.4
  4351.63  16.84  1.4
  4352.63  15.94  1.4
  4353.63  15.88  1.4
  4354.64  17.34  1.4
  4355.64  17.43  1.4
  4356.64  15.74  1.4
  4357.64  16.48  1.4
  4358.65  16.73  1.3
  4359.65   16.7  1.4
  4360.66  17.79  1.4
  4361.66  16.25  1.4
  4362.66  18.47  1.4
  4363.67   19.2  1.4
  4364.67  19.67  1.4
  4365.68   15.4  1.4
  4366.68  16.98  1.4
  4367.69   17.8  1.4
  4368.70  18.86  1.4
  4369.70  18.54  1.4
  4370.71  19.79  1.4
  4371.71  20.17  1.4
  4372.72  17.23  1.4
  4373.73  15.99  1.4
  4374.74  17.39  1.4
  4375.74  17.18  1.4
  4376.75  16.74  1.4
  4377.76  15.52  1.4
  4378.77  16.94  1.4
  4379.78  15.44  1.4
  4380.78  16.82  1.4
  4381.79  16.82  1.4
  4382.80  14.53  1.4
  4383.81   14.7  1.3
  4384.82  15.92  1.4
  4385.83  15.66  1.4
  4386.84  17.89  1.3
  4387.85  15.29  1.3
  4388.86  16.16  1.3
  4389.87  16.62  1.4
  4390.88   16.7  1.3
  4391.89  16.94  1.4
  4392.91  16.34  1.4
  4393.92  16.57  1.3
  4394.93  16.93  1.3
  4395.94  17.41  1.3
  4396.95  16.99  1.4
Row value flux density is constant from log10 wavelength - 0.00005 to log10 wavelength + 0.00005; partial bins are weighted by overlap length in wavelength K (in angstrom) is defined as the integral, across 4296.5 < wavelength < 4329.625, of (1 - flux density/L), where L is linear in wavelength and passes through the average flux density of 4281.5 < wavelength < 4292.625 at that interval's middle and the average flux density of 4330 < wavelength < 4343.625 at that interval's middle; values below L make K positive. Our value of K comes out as 3.88 angstrom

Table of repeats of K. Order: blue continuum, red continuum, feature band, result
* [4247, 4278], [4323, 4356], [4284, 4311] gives 5.69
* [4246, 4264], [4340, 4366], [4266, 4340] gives 8.70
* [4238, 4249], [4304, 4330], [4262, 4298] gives 2.45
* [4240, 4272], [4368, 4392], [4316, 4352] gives -1.54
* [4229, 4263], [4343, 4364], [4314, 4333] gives 0.17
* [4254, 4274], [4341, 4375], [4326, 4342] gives 0.32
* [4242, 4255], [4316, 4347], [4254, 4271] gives 0.56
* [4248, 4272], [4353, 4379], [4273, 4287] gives 1.25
